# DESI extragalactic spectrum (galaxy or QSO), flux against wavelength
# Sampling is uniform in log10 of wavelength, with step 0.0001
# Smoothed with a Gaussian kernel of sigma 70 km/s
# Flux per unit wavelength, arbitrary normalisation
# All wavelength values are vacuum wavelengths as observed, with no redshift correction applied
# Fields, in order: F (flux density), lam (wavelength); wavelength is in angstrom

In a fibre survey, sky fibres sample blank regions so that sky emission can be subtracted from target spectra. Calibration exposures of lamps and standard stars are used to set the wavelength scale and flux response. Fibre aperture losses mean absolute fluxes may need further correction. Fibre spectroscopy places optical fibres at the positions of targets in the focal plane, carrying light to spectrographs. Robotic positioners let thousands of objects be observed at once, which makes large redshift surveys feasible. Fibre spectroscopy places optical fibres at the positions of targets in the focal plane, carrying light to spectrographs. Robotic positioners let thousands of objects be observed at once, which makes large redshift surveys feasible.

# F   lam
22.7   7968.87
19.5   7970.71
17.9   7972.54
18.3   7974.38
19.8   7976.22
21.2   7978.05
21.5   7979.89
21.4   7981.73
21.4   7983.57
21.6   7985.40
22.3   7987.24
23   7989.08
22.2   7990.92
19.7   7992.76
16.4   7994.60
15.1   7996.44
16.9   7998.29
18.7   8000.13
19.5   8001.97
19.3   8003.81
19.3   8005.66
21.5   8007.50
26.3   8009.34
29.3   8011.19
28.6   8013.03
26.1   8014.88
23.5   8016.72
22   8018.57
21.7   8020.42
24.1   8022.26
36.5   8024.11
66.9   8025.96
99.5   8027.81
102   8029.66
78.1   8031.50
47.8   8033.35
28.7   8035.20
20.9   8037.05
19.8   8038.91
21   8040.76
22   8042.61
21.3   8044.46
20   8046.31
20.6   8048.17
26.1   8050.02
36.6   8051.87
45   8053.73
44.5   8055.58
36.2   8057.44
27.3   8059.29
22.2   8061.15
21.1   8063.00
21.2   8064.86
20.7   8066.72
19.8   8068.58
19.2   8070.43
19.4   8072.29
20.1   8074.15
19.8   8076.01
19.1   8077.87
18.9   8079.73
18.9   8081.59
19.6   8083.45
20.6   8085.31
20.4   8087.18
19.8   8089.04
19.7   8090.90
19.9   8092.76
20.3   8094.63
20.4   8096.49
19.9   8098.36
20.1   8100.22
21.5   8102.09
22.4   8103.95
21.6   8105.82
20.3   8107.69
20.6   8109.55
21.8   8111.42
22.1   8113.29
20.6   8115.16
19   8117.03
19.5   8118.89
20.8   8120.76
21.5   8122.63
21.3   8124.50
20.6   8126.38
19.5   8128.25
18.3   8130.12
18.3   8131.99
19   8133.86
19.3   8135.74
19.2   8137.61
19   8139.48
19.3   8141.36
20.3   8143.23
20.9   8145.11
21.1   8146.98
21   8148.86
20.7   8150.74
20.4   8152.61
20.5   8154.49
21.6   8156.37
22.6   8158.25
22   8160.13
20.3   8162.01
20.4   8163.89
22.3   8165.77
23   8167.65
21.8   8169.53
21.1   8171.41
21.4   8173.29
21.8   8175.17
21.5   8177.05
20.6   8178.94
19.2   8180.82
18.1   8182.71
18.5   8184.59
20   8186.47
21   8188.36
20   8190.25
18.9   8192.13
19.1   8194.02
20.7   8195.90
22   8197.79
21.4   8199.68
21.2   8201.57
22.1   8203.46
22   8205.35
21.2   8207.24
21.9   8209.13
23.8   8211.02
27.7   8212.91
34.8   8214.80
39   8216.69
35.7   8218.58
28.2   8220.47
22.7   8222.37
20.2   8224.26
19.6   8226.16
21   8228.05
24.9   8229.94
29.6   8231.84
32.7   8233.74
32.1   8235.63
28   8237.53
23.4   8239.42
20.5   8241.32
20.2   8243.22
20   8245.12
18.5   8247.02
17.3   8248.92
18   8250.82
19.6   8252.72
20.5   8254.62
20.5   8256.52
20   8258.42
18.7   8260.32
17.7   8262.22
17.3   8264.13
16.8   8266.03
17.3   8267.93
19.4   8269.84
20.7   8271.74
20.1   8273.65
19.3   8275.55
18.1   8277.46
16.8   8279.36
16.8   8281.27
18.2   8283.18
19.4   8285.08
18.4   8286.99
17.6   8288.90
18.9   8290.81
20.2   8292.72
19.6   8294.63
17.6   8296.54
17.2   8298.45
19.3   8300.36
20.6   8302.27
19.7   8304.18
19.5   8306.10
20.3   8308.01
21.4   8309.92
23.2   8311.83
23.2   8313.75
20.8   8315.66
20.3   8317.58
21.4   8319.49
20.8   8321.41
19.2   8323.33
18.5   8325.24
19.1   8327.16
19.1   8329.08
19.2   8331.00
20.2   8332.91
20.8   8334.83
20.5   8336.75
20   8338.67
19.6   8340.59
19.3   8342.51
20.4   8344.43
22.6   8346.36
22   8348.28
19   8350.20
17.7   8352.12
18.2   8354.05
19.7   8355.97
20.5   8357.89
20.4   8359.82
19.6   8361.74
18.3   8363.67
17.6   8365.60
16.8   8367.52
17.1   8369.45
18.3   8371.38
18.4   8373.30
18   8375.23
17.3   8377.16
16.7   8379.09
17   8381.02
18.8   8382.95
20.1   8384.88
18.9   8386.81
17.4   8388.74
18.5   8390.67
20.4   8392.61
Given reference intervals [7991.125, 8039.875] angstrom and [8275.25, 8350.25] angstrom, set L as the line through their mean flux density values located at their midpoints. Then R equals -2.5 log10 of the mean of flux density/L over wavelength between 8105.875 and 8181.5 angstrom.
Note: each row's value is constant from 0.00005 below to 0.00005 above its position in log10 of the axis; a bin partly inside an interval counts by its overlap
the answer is 0.31 mag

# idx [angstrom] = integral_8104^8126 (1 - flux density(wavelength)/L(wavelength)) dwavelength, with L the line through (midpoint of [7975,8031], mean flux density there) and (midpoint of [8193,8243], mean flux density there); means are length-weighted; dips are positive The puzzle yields 5.0 angstrom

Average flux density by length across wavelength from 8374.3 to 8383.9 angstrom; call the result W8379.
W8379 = 17.6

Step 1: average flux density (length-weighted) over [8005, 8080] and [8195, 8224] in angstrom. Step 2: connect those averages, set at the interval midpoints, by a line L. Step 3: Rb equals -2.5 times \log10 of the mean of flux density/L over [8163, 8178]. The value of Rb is 0.23 mag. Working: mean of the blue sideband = 31.5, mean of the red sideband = 25.5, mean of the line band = 21.7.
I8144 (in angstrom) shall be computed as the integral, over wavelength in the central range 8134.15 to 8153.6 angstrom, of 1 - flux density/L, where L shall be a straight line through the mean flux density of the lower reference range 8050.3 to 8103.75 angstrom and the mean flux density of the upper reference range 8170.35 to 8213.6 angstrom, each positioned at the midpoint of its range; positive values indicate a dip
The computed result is 1.7 angstrom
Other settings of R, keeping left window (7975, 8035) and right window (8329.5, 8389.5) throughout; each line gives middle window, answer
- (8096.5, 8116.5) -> 0.295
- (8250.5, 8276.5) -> 0.172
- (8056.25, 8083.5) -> 0.301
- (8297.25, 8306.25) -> 0.097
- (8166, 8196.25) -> 0.220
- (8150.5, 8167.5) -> 0.208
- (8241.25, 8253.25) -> 0.198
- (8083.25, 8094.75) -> 0.369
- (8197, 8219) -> -0.077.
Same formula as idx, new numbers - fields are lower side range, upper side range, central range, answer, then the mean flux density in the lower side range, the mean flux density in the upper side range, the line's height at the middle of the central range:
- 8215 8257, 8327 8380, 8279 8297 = 3.0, 24.4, 19.2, 22.1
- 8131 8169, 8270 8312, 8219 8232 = -2.7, 20.6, 19.2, 19.8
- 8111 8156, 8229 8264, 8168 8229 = -4.0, 20.2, 22.2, 21.3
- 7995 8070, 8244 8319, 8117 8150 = 8.1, 31.3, 19.2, 26.4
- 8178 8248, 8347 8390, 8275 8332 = 3.2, 23.5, 18.6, 20.6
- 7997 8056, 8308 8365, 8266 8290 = 4.5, 33.4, 20.2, 22.6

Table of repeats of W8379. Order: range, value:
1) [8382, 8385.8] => 19.4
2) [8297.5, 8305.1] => 19.2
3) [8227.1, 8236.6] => 28.1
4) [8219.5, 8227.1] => 22.7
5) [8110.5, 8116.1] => 21.5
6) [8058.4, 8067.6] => 22.5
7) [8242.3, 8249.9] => 19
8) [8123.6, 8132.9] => 19.6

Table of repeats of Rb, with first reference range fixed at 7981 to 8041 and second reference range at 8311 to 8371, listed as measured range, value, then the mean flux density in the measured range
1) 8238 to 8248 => 0.11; 20.9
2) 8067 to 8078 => 0.42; 19.7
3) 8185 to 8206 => 0.20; 20.7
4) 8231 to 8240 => -0.25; 29.4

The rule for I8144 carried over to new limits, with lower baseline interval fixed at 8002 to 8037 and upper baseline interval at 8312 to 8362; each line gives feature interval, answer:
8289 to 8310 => 2.8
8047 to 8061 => 1.6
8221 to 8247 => 2.2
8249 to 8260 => 2.5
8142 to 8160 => 5.9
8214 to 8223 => -1.7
